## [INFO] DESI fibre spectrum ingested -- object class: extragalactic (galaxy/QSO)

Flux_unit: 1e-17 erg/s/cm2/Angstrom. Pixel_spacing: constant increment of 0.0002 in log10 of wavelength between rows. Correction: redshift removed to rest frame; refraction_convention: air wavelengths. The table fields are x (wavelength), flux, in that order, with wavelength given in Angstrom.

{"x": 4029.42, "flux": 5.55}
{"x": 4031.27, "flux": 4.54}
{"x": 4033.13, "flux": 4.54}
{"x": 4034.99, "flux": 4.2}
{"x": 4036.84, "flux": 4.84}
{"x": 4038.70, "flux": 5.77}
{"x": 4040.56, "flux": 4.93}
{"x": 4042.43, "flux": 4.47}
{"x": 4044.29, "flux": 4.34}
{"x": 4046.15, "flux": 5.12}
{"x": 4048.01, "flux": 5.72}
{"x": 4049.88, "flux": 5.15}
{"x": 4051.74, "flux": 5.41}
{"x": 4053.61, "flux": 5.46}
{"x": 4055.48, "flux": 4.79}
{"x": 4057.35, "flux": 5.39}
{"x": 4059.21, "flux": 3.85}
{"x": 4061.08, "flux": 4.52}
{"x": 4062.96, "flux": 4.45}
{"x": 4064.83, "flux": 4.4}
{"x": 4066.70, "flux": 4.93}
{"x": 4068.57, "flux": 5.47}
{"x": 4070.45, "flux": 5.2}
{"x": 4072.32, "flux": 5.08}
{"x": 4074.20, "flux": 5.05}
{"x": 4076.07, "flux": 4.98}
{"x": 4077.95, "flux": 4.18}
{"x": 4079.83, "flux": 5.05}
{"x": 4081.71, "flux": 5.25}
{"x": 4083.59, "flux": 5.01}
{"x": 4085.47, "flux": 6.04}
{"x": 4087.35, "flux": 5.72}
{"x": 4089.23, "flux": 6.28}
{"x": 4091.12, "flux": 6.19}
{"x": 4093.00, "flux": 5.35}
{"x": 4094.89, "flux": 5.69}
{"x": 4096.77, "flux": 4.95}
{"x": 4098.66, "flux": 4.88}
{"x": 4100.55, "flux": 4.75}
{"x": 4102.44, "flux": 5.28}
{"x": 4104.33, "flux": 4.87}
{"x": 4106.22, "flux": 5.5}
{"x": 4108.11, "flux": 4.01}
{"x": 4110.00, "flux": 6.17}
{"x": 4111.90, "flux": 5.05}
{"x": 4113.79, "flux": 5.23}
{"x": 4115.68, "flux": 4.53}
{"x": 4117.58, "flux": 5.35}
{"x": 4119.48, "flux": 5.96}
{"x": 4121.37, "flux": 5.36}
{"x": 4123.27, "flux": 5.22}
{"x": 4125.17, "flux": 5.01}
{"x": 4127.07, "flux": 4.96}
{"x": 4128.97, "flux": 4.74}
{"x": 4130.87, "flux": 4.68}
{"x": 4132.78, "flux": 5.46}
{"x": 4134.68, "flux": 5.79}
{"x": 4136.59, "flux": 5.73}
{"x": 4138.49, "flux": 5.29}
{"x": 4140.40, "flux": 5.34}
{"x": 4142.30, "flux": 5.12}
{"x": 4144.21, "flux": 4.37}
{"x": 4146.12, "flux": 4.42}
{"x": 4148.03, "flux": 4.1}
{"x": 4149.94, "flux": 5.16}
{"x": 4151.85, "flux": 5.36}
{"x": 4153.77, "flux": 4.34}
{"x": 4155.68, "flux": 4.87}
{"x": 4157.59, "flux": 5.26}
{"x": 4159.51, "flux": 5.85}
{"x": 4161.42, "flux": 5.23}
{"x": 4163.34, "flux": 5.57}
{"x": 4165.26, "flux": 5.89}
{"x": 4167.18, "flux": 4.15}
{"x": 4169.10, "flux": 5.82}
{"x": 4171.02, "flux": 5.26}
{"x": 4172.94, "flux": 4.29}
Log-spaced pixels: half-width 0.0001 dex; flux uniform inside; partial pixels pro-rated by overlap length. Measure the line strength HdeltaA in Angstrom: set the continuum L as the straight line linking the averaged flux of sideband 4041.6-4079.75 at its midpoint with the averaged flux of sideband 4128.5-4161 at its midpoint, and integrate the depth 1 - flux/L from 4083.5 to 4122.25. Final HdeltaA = -2.9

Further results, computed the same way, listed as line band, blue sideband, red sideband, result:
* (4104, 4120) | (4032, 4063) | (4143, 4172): -0.6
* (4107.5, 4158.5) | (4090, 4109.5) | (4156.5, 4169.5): 2.0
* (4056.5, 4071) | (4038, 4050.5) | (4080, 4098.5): 1.4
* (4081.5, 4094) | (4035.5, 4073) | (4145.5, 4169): -1.8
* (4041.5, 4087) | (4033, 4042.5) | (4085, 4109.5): 0.8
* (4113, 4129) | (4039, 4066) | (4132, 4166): -0.3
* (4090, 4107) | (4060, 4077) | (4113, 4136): -0.8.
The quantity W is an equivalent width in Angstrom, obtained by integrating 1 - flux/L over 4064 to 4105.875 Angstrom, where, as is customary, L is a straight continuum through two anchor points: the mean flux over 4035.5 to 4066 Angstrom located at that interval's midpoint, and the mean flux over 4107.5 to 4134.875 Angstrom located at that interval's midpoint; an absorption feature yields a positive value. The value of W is -1.5 Angstrom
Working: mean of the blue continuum 4.9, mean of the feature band 5.22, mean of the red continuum 5.17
